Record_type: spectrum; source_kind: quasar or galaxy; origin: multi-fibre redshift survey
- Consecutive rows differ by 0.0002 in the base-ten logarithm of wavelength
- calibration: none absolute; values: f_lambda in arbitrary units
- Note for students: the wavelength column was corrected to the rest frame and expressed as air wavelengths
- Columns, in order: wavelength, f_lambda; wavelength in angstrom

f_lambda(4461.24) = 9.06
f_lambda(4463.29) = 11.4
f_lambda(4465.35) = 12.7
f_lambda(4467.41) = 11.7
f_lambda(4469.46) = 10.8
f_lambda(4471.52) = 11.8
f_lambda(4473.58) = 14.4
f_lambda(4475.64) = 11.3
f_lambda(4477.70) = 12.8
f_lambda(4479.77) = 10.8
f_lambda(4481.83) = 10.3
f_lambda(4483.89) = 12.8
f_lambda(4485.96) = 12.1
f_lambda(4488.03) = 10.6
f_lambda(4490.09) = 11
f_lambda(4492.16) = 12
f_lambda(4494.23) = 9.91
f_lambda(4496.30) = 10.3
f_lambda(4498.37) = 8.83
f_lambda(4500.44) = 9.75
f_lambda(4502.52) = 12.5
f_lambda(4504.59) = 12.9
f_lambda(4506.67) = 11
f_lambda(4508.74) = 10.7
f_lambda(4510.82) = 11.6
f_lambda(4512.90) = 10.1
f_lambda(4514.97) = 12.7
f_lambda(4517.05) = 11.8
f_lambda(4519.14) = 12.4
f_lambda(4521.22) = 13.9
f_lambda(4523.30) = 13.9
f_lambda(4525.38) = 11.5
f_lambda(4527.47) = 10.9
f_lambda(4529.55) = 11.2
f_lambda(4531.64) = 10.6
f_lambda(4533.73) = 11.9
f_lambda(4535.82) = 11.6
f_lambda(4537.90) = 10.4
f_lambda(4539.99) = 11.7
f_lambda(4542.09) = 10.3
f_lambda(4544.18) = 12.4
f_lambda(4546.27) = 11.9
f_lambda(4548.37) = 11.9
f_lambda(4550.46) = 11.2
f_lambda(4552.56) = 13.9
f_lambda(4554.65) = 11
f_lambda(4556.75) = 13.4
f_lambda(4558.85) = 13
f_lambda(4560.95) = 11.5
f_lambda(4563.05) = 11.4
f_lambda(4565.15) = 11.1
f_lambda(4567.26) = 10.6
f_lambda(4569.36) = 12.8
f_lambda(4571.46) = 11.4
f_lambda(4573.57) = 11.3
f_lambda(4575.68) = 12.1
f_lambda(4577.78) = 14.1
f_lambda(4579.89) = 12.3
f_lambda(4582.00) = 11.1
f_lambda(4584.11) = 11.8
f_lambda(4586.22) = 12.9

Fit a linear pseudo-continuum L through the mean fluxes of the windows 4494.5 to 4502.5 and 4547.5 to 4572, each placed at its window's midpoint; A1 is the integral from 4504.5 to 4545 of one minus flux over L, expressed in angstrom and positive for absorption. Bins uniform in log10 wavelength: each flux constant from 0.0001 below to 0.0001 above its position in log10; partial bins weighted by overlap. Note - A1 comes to -3.0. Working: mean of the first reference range 10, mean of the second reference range 11.9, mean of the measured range 11.6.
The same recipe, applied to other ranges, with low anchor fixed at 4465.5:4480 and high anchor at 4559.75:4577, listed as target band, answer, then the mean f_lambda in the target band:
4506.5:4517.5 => 0.50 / 11.3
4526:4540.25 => 0.71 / 11.2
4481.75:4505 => 1.72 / 11.1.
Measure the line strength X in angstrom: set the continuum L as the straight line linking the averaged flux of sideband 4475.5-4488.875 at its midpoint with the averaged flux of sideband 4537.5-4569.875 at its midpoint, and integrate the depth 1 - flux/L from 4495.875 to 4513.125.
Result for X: 1.1 angstrom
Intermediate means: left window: 11.6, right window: 11.8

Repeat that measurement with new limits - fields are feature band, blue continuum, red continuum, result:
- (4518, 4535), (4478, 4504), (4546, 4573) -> -0.8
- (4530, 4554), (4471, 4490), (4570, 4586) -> 0.8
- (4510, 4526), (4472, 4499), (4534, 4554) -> -1.0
